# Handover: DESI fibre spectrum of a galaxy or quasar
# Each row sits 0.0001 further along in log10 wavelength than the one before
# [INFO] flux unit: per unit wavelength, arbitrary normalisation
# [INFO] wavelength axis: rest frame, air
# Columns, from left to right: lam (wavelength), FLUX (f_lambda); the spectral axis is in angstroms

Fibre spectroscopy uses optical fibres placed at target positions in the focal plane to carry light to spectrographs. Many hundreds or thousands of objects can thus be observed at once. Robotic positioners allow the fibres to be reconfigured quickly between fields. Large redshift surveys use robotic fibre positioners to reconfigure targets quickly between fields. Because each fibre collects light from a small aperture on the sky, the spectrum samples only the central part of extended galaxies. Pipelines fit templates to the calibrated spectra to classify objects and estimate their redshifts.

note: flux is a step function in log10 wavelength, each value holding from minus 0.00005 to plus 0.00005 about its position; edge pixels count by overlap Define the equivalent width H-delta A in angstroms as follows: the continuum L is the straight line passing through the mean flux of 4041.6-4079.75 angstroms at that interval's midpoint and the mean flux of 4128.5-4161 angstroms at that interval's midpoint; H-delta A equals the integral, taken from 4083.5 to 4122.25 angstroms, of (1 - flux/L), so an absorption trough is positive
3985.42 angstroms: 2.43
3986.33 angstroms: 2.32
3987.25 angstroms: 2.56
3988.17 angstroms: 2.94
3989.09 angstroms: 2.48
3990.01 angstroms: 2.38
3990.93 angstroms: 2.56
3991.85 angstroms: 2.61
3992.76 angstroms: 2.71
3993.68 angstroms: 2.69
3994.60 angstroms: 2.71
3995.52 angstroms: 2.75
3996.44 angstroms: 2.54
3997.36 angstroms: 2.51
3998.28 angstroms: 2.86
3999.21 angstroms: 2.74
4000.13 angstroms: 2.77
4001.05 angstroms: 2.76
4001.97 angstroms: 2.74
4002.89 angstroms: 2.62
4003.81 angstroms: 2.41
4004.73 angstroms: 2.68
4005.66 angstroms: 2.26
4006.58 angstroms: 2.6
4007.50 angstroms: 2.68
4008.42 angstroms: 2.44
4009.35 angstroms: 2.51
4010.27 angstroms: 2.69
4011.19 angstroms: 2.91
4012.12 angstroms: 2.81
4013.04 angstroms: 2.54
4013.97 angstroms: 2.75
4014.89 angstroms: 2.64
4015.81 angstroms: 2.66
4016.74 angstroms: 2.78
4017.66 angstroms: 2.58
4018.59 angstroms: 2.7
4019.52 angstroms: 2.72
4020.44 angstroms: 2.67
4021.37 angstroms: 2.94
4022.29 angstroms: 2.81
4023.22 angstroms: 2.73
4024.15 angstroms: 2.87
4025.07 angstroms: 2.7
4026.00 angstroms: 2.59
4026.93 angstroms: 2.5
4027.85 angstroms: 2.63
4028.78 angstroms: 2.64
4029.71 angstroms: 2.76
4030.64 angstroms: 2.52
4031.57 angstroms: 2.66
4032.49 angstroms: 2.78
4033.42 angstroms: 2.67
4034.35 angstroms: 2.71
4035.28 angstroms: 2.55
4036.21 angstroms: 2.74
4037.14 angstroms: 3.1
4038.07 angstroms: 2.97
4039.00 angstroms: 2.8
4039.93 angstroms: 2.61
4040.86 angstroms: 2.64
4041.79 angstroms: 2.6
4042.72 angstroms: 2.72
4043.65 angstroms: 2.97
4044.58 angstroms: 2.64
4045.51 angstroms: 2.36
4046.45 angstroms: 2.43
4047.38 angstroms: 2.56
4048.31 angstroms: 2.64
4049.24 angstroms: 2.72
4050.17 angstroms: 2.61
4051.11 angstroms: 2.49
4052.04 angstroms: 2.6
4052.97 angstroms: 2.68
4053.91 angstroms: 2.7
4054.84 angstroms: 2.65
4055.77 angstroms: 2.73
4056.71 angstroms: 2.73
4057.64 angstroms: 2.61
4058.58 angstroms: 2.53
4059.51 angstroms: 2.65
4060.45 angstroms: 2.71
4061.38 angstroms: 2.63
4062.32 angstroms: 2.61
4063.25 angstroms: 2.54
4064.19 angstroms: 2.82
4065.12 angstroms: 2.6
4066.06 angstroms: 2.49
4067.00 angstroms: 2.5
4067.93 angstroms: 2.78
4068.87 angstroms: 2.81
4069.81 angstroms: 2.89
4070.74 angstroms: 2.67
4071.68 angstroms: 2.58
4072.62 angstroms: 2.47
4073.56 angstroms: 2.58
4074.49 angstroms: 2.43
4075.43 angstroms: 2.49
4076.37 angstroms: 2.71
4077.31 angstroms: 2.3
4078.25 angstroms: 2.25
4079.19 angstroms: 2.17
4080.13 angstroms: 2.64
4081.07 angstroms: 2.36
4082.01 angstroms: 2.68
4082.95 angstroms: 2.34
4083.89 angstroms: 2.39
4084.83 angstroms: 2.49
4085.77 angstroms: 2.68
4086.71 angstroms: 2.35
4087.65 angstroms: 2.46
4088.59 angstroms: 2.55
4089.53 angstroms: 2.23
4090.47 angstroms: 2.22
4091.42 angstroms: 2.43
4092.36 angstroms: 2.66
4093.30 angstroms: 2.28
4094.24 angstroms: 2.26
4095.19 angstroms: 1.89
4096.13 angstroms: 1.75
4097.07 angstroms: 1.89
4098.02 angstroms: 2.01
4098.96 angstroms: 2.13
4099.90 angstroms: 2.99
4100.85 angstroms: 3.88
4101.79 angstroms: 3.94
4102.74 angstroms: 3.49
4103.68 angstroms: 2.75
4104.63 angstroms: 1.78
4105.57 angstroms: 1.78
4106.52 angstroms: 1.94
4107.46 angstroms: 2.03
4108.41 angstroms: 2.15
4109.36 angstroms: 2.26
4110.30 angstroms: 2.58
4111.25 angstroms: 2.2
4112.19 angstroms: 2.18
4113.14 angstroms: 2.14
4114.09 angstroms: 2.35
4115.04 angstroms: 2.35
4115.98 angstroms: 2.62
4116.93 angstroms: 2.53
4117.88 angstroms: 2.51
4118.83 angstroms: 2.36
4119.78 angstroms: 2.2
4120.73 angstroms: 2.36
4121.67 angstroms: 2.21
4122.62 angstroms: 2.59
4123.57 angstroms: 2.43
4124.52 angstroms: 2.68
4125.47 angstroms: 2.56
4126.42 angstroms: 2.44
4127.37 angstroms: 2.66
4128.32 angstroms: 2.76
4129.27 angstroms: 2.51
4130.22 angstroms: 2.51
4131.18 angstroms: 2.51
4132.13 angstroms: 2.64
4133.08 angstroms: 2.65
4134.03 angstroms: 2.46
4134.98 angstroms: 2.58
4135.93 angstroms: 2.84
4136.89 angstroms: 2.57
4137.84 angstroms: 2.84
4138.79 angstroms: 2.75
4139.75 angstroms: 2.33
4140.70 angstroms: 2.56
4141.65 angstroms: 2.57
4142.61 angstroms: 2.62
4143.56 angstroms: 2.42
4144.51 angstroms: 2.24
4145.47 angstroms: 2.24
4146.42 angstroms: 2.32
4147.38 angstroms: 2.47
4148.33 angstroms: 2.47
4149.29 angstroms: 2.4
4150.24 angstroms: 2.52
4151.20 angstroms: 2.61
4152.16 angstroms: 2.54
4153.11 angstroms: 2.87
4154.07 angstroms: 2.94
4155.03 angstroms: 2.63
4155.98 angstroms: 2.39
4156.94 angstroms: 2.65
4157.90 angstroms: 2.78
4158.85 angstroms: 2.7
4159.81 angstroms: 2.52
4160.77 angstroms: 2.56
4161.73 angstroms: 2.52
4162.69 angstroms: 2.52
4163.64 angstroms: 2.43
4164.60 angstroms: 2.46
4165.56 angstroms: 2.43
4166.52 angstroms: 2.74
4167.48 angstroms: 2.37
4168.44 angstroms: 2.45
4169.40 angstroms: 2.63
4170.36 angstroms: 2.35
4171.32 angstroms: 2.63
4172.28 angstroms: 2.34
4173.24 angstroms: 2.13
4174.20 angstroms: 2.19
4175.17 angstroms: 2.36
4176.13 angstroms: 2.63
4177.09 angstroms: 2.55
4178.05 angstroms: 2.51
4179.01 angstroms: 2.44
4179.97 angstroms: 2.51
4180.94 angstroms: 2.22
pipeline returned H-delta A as 2.8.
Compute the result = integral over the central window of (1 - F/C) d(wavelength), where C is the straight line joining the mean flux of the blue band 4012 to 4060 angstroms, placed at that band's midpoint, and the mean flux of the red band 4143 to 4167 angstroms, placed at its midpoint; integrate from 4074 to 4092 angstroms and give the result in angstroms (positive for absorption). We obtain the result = 1.31 angstroms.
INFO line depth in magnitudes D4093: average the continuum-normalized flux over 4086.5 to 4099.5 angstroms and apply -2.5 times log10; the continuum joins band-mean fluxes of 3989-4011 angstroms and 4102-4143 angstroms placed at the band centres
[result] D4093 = 0.13 mag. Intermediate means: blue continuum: 2.62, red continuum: 2.47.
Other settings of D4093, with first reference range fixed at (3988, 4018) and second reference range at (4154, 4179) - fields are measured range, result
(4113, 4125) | 0.06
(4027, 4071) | -0.03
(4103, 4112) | 0.16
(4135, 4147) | 0.00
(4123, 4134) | -0.01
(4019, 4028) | -0.04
